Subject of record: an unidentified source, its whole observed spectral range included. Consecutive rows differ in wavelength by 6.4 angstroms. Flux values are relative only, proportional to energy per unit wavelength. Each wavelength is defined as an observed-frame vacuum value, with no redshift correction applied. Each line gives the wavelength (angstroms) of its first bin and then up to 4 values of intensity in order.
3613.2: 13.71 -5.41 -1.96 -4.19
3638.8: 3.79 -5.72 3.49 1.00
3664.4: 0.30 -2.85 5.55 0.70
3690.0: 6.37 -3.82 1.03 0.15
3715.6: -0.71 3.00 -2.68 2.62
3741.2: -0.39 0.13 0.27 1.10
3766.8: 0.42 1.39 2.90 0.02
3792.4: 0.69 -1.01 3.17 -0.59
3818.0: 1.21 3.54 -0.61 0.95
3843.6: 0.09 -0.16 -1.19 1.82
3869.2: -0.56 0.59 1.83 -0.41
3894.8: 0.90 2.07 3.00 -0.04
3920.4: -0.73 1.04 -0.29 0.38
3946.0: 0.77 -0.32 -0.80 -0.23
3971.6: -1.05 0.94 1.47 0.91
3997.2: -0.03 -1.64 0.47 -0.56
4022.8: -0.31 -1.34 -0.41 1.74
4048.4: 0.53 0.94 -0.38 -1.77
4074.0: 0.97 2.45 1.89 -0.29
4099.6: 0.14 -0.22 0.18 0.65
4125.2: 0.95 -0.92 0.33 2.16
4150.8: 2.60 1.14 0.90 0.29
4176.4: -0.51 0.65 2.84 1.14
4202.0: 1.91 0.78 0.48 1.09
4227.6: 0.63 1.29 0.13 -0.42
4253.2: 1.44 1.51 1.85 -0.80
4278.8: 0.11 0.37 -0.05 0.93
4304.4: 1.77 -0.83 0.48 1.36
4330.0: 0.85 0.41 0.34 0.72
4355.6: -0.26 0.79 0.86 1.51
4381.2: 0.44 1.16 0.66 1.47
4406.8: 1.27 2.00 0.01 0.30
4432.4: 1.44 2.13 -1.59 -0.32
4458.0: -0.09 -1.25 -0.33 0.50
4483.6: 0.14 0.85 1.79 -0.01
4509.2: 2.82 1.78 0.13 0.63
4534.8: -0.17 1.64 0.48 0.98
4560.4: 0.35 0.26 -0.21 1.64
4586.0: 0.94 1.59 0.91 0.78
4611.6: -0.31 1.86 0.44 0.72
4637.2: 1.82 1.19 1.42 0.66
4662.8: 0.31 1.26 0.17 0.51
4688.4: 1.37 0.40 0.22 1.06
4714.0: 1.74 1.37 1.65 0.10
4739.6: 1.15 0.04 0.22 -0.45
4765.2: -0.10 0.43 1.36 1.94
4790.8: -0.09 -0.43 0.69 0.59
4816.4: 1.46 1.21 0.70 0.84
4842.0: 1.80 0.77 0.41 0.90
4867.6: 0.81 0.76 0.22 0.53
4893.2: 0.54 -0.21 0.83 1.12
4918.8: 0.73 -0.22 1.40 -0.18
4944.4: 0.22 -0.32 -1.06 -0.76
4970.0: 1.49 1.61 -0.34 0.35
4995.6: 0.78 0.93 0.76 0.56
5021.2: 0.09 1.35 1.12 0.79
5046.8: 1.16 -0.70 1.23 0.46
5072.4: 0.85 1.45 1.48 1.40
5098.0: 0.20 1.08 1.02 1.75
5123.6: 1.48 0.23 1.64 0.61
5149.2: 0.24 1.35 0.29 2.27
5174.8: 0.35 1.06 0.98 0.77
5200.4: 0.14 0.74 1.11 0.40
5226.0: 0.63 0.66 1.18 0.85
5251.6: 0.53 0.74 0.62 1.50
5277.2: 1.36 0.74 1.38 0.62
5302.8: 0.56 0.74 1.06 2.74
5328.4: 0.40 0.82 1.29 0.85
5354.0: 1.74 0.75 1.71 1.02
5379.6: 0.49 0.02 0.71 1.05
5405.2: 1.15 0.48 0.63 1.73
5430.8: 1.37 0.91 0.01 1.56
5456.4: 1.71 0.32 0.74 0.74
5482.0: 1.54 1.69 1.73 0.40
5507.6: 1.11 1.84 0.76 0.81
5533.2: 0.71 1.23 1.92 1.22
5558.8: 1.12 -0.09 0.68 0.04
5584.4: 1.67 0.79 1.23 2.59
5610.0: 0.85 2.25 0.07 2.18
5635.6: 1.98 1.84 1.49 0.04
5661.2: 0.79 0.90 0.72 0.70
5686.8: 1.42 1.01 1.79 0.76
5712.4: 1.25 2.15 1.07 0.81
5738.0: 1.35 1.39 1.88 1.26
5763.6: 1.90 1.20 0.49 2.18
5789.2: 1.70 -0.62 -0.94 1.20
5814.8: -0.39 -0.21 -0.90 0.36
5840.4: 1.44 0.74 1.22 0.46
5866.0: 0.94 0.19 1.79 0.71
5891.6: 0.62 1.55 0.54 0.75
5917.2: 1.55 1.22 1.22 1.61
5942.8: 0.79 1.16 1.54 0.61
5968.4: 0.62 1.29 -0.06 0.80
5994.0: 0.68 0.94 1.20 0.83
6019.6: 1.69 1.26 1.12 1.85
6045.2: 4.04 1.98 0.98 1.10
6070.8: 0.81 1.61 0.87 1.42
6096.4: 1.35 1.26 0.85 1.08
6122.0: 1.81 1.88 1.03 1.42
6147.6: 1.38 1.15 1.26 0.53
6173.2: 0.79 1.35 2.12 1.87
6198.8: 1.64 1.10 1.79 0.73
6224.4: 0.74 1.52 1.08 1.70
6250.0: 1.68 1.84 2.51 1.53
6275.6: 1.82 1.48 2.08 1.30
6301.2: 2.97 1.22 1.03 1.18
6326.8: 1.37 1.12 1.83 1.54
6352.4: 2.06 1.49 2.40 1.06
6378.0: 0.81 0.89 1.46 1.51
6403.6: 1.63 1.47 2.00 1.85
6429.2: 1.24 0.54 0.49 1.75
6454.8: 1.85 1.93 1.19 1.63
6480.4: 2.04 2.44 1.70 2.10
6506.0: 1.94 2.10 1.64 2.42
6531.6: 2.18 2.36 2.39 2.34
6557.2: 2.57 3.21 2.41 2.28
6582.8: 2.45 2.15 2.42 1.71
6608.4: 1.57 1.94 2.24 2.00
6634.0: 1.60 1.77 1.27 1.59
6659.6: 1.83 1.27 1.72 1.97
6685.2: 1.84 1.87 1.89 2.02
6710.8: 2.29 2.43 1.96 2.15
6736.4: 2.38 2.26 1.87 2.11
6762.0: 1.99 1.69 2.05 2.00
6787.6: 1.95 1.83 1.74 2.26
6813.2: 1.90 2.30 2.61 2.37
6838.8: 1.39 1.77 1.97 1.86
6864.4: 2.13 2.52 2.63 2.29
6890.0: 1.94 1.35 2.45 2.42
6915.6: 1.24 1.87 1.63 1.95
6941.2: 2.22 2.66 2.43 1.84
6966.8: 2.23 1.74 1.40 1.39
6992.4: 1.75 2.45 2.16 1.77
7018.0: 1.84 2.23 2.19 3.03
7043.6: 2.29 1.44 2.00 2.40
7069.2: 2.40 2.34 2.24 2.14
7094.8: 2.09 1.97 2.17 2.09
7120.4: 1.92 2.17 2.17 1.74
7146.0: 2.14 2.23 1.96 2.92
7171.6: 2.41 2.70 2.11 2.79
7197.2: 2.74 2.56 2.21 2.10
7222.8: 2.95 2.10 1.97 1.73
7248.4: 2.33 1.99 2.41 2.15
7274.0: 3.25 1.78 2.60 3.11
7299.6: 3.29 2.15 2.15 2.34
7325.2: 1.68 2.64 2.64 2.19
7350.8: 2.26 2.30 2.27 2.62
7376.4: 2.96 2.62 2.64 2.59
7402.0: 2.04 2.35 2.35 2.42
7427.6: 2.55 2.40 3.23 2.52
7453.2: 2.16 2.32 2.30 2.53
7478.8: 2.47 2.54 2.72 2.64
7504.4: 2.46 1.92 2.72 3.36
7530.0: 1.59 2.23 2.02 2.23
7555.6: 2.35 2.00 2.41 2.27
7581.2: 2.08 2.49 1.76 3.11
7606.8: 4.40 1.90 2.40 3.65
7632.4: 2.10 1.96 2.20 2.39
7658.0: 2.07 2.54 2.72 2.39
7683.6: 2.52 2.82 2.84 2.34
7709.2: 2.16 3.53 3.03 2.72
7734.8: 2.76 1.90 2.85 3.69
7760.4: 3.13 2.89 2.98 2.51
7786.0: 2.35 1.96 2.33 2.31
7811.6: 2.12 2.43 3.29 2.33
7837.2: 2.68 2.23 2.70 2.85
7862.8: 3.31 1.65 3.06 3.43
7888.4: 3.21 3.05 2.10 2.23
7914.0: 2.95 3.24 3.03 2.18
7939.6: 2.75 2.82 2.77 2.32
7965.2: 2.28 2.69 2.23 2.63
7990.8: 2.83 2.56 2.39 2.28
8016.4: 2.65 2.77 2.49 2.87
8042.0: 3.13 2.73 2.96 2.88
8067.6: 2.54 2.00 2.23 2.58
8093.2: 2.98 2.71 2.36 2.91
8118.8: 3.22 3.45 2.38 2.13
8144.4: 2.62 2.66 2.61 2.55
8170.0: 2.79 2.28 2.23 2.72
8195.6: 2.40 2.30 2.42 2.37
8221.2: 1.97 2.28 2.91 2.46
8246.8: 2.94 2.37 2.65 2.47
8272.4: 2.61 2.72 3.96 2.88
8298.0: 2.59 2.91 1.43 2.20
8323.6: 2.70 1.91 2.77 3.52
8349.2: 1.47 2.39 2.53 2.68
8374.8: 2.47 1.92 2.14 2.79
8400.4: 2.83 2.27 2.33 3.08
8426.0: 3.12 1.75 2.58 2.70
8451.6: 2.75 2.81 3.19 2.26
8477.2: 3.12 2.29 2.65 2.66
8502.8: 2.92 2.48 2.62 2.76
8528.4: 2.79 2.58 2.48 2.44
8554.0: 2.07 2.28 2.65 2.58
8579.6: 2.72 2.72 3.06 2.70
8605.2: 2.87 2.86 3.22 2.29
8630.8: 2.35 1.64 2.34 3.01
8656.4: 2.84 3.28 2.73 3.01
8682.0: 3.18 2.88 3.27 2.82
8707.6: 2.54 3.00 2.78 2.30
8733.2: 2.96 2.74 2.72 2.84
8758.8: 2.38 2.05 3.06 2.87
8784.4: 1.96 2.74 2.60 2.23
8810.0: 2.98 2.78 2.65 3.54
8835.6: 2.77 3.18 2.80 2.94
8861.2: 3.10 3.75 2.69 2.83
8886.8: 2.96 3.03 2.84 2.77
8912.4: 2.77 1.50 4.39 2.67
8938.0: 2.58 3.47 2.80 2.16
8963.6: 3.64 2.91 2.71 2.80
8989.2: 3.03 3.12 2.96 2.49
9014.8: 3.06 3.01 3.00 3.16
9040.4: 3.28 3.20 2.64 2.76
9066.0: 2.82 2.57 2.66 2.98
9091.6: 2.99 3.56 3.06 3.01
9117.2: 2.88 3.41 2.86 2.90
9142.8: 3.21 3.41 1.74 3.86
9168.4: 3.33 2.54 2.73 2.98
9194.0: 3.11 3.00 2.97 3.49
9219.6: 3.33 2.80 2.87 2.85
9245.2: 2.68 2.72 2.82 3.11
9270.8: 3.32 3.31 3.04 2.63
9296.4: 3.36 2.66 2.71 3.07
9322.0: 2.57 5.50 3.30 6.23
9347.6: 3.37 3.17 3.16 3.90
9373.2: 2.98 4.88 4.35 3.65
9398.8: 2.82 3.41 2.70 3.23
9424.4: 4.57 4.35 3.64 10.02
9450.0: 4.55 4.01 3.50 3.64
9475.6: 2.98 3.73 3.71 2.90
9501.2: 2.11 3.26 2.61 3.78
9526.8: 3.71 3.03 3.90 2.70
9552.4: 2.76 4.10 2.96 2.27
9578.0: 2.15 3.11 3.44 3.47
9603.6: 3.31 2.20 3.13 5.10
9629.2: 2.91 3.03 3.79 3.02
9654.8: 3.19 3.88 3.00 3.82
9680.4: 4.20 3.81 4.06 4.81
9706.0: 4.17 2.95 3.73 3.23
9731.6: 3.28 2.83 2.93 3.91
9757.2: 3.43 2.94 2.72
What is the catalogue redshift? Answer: 0.62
